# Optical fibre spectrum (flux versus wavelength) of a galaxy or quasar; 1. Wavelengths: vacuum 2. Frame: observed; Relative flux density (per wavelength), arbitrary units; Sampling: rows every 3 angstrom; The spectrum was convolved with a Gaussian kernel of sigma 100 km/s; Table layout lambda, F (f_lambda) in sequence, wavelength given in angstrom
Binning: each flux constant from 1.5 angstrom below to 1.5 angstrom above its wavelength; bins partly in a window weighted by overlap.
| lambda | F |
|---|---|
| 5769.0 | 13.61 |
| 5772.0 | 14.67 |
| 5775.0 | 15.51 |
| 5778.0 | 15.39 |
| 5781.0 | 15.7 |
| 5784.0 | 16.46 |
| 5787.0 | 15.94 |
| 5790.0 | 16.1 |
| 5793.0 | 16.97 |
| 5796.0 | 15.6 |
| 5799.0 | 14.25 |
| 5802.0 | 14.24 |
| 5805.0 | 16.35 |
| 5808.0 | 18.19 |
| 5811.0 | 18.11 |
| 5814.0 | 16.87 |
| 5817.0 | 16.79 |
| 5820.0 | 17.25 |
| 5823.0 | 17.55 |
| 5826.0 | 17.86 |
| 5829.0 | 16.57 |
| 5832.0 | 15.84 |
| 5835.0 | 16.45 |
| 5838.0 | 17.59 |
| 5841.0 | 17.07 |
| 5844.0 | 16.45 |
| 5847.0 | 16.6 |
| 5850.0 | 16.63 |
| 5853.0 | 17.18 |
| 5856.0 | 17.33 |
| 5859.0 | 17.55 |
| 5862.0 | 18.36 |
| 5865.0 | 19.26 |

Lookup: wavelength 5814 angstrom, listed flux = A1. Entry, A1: 16.87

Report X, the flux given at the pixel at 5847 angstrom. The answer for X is 16.6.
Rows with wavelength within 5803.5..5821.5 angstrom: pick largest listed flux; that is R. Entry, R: 18.19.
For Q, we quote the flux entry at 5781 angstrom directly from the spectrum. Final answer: 15.7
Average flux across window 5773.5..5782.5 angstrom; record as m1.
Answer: 15.5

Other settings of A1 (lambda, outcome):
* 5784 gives 16.46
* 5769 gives 13.61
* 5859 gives 17.55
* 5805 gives 16.35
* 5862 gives 18.36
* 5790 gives 16.1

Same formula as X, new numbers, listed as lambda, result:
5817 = 16.79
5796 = 15.6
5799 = 14.25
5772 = 14.67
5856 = 17.33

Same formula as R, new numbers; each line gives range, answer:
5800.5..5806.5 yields 16.35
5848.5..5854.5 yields 17.18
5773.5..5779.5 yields 15.51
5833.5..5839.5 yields 17.59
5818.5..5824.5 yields 17.55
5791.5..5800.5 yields 16.97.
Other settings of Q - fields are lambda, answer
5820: 17.25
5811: 18.11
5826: 17.86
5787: 15.94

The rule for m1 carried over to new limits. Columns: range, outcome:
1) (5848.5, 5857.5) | 17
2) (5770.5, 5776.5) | 15.1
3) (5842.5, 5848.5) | 16.5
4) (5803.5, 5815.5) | 17.4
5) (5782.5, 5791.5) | 16.2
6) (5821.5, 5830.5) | 17.3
